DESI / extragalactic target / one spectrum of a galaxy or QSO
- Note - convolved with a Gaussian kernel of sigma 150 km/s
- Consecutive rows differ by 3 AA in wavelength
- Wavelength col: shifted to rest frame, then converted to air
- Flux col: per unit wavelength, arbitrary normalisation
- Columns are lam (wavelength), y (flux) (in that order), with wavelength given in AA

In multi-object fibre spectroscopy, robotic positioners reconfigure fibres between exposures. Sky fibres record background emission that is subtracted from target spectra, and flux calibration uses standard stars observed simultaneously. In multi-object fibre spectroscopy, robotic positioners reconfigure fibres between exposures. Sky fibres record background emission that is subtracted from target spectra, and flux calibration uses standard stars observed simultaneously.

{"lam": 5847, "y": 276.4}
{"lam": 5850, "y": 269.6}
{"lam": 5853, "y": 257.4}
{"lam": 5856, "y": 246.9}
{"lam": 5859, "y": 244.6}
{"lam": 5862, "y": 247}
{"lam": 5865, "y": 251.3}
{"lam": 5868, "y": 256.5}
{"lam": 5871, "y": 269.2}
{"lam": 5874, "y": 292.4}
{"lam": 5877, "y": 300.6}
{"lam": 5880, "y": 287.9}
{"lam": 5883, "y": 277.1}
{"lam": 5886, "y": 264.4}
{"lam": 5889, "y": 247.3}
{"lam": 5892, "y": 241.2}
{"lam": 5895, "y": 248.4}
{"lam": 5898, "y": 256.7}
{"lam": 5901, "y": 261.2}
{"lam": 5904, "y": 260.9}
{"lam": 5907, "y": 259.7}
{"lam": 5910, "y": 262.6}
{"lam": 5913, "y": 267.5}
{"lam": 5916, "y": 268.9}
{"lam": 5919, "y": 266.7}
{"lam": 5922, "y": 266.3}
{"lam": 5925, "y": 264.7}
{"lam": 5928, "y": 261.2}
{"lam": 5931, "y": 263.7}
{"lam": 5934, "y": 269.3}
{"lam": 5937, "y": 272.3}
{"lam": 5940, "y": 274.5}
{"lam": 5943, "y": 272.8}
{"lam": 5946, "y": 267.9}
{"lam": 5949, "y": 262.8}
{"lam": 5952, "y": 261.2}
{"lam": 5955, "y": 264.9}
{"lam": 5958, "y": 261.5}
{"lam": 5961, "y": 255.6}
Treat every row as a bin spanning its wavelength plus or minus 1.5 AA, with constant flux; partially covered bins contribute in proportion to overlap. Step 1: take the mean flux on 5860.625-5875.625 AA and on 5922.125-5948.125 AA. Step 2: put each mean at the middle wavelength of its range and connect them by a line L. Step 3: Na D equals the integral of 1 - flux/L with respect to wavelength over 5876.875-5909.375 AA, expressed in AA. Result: 0.3 AA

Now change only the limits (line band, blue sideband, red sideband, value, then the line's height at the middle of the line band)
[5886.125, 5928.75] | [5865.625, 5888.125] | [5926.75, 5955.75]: 1.9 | 272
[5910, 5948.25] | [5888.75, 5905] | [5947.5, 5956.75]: -1.3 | 259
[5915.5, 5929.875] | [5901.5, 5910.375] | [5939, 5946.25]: 0.0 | 266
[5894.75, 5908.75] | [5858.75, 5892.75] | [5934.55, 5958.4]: 0.4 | 267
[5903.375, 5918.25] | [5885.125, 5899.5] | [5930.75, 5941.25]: -0.3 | 259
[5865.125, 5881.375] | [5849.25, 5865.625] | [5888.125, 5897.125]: -1.9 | 249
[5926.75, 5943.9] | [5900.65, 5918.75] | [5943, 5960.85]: -0.3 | 264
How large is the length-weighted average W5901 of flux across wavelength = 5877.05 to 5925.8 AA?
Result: 264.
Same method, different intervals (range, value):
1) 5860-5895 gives 266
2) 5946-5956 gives 264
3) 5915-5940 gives 267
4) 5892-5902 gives 253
